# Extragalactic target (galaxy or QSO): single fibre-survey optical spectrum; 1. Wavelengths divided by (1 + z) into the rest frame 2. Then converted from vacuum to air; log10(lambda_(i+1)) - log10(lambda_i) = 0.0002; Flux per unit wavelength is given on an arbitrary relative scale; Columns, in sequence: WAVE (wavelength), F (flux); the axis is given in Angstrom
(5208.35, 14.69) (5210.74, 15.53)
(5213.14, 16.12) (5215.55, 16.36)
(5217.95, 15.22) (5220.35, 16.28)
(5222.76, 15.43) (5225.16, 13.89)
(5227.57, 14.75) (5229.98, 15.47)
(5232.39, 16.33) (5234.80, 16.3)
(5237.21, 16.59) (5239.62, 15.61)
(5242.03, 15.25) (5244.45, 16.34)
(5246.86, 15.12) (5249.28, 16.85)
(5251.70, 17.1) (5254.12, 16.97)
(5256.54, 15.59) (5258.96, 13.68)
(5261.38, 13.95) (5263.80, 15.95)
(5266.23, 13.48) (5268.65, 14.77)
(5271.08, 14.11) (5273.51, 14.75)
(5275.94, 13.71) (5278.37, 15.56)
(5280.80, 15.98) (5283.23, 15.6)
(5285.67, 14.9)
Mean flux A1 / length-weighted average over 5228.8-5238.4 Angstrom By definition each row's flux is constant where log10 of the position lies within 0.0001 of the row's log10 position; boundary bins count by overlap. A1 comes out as 16.2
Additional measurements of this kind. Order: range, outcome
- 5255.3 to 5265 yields 14.8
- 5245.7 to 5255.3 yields 16.5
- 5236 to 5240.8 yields 16.1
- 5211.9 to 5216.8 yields 16.2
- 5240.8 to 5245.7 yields 15.8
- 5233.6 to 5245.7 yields 16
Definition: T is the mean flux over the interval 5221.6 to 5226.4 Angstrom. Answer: 14.7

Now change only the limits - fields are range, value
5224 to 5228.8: 14.3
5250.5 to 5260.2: 15.8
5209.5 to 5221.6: 15.9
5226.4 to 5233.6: 15.5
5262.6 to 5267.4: 14.7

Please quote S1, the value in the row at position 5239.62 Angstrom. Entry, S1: 15.61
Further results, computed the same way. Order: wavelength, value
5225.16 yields 13.89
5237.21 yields 16.59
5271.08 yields 14.11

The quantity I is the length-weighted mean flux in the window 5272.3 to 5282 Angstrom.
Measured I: 15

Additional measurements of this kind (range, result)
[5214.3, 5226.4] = 15.4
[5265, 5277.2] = 14.2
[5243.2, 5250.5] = 16.1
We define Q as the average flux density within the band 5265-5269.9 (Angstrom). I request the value 14.1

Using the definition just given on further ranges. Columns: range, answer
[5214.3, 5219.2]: 15.8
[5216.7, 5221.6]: 15.8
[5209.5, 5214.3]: 15.8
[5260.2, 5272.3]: 14.5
